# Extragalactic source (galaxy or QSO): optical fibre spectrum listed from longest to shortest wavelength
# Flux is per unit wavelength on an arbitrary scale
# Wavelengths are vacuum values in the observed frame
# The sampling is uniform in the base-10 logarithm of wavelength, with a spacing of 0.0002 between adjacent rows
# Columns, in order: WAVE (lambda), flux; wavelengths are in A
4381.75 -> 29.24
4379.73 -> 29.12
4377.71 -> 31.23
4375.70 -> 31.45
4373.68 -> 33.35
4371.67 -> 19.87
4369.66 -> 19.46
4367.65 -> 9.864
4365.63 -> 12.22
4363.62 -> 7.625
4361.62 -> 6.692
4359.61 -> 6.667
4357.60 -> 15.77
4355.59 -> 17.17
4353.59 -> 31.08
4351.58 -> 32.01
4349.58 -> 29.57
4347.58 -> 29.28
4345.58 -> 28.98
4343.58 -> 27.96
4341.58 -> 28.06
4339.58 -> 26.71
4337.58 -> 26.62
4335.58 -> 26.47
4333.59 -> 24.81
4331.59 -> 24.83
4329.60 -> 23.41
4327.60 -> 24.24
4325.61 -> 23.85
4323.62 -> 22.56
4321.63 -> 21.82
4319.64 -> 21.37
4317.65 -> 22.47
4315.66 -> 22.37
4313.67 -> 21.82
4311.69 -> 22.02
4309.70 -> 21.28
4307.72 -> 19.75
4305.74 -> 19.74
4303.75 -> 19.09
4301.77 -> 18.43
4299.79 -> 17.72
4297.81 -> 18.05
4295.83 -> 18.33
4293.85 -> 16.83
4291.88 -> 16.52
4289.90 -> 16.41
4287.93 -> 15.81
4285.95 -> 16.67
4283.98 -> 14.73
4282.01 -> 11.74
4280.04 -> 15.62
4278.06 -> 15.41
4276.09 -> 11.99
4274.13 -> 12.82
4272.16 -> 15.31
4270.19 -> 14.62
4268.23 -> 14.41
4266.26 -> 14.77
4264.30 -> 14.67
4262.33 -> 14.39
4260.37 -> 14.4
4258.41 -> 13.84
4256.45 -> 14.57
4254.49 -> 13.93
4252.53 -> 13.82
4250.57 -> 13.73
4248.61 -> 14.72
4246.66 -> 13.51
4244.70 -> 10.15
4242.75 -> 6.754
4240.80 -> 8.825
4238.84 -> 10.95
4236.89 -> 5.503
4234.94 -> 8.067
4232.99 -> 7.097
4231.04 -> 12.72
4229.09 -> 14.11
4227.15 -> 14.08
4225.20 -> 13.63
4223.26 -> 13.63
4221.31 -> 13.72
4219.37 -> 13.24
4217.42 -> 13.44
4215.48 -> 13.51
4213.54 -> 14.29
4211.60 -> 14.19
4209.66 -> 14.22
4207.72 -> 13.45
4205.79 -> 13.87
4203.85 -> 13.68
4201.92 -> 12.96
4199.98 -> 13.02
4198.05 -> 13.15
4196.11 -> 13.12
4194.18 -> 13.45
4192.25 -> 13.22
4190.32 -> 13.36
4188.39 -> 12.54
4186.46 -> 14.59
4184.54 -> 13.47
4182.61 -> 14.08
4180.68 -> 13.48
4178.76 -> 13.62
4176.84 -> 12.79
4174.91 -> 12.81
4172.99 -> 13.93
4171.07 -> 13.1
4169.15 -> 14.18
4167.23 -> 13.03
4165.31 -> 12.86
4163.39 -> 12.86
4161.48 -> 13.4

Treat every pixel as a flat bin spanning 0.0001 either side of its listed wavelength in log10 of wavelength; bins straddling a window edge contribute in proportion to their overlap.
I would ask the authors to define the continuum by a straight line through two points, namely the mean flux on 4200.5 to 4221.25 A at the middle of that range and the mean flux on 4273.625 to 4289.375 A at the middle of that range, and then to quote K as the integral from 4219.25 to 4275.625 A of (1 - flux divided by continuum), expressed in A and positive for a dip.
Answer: 5.9 A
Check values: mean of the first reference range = 13.7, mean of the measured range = 12.6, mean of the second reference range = 14.5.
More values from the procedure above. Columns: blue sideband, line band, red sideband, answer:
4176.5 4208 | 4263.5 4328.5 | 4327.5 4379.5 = 5.6 A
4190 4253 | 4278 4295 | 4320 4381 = 2.2 A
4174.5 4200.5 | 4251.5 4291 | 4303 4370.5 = 7.7 A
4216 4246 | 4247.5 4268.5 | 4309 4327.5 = 0.4 A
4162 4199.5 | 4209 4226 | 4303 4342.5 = 2.3 A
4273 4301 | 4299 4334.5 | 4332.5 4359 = -1.3 A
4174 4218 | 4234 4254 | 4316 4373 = 6.9 A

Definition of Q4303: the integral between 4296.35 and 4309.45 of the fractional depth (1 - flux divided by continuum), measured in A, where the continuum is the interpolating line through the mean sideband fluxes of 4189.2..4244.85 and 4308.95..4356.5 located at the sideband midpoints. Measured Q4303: 1.7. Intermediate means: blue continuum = 12.3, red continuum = 25.1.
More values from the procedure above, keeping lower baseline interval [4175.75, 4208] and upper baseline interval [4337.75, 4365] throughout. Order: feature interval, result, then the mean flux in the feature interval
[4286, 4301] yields 1.5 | 17.1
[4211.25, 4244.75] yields 8.2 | 11.5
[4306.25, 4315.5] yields -0.6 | 21.3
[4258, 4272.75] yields 2.4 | 14.6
